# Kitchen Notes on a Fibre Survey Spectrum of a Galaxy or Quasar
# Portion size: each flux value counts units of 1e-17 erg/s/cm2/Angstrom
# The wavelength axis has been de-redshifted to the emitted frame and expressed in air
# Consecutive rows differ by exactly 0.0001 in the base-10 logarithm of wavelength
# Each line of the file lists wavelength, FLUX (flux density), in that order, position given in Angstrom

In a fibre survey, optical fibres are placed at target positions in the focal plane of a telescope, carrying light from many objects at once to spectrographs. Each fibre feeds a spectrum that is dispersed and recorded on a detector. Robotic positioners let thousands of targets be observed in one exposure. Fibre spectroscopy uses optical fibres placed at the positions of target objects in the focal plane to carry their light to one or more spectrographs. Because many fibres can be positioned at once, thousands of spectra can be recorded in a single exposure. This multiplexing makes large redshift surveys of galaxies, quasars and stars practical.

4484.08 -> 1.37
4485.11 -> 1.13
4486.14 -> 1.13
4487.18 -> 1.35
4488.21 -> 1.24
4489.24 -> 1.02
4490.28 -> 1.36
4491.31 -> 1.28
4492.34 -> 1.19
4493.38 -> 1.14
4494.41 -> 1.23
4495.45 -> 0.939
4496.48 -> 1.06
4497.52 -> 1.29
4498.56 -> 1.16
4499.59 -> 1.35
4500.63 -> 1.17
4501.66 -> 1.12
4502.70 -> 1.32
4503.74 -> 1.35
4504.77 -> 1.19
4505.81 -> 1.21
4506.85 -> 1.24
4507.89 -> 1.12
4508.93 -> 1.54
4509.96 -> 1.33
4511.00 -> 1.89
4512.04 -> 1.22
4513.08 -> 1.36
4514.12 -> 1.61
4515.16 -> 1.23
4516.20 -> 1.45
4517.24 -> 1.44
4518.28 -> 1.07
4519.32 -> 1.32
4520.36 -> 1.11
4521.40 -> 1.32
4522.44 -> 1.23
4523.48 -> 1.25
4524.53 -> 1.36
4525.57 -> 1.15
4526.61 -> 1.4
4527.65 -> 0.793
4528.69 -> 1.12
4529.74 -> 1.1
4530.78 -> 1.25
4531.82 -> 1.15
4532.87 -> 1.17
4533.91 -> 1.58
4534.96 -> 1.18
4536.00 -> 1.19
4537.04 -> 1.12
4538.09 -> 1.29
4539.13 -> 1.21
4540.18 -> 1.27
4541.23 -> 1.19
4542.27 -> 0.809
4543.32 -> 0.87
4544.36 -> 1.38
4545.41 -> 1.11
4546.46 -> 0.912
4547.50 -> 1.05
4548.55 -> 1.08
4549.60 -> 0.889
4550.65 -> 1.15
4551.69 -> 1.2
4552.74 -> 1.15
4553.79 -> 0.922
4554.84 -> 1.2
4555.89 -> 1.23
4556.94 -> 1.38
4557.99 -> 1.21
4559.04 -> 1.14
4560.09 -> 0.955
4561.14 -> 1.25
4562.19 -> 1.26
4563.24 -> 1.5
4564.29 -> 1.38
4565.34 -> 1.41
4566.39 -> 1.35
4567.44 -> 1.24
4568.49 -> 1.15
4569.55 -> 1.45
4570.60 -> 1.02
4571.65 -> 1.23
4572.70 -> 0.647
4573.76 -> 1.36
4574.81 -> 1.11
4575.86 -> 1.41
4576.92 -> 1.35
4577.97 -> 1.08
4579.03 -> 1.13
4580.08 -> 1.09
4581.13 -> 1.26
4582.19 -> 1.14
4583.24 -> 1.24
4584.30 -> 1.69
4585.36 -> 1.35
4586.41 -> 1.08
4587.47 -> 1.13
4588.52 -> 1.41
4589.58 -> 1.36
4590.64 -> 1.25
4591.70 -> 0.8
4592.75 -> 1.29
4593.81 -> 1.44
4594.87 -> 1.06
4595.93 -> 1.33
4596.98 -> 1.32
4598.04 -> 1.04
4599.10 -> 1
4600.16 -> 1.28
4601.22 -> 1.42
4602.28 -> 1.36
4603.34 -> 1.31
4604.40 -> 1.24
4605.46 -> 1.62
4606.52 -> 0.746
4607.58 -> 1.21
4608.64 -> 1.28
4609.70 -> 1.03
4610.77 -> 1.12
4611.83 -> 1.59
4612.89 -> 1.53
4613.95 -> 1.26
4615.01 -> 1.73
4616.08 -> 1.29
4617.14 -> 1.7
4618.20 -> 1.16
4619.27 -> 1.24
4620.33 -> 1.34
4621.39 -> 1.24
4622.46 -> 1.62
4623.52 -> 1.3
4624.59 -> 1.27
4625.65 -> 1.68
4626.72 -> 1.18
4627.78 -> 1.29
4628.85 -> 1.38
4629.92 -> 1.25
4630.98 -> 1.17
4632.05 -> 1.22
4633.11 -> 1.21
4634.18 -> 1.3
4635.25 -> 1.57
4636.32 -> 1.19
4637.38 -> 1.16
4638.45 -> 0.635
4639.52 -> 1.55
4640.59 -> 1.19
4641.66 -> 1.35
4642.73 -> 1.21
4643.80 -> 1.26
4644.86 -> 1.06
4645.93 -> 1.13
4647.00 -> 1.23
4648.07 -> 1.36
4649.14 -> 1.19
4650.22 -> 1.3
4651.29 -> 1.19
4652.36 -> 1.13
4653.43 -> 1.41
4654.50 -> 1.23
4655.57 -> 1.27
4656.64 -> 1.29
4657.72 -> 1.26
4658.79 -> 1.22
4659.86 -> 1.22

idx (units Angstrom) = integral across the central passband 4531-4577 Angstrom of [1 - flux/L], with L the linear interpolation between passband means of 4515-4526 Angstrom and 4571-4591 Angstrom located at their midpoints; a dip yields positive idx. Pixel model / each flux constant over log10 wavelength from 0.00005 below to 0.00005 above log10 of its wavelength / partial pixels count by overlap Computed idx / 2.3 Angstrom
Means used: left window 1.27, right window 1.23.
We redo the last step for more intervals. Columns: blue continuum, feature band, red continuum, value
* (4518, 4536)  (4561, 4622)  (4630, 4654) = -2.19 Angstrom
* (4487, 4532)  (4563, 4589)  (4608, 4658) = 0.52 Angstrom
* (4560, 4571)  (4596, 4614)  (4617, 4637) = 0.71 Angstrom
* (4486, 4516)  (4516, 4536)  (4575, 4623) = 0.64 Angstrom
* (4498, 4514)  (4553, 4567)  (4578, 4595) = 0.16 Angstrom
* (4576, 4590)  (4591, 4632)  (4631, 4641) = -1.76 Angstrom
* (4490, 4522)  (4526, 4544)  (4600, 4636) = 1.81 Angstrom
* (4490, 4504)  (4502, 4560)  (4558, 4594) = 0.06 Angstrom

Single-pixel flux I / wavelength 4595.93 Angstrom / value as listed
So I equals 1.33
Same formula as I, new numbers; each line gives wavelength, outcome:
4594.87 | 1.06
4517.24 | 1.44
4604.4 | 1.24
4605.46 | 1.62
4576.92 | 1.35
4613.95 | 1.26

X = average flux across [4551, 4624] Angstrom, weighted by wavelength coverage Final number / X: 1.26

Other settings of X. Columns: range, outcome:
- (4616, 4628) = 1.36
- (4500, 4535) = 1.28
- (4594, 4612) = 1.23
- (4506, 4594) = 1.22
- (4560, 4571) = 1.29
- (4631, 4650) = 1.22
